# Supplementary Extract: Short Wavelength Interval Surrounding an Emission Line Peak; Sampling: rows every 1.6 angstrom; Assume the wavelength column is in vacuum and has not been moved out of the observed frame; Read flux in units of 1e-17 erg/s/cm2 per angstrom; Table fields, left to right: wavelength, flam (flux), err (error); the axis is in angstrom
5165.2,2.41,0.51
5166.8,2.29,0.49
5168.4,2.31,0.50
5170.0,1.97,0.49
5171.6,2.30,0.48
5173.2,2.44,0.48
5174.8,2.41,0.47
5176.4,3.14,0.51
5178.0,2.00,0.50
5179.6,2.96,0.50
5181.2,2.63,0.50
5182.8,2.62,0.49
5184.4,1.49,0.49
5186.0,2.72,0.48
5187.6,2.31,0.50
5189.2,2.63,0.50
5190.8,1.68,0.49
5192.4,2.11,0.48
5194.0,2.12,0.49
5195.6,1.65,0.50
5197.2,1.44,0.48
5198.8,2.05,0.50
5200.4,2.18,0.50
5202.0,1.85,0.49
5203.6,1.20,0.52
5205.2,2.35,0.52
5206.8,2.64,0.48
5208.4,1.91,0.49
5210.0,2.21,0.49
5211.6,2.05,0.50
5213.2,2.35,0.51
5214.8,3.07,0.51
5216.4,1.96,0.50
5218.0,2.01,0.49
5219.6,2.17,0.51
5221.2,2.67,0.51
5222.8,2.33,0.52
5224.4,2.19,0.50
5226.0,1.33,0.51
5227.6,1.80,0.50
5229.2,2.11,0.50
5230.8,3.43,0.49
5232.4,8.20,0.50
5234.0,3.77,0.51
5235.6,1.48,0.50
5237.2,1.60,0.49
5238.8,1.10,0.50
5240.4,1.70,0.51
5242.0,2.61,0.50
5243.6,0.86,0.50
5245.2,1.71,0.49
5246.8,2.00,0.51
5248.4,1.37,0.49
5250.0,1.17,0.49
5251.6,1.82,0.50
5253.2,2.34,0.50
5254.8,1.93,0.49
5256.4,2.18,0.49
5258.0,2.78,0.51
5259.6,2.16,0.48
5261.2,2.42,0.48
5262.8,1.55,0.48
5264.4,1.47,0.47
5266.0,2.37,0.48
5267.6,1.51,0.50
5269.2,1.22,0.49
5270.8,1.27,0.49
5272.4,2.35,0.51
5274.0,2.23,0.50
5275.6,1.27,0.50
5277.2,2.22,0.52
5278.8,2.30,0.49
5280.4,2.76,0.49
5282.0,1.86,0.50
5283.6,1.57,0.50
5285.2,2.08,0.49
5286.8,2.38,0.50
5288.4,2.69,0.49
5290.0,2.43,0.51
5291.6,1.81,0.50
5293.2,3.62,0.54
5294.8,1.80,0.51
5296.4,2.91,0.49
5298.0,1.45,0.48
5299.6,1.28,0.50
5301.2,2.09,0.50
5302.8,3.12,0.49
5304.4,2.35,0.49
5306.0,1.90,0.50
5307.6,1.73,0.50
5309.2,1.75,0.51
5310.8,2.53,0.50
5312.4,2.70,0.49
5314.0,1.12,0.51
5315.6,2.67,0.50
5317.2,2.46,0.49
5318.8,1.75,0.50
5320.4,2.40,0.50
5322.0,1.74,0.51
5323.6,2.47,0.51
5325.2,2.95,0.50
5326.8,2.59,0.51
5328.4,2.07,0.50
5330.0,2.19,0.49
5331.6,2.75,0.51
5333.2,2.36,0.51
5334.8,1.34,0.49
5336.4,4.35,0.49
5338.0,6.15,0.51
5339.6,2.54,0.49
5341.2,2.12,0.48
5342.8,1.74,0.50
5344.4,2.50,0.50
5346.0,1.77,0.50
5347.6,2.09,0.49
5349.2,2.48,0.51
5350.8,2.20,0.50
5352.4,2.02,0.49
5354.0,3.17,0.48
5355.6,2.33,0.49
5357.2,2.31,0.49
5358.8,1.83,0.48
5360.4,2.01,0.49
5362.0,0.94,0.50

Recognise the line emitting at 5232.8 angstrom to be Hbeta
